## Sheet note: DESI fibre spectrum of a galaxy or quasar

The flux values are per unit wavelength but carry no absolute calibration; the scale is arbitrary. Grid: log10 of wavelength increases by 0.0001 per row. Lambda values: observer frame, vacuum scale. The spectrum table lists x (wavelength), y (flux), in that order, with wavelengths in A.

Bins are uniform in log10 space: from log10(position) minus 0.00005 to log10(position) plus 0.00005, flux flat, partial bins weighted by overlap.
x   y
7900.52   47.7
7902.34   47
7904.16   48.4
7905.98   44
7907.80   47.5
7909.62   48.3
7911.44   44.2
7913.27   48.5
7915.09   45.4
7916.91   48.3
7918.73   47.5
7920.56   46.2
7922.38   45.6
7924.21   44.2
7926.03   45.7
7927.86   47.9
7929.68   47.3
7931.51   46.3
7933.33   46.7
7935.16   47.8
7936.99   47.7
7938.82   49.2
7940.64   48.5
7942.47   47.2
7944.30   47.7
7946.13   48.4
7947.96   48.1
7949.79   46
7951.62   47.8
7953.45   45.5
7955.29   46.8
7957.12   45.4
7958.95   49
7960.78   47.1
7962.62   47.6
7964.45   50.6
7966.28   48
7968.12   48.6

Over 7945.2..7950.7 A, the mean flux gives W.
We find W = 47.5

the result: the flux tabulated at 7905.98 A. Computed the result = 44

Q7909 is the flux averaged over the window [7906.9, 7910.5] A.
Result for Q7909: 47.9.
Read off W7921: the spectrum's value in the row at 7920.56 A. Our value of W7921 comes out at 46.2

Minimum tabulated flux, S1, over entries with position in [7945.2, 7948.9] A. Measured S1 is 48.1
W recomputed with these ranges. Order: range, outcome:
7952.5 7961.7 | 46.7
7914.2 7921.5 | 46.9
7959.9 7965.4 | 48.4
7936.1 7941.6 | 48.5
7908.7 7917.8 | 46.9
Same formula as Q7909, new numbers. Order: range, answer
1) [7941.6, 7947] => 47.8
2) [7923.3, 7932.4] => 46.3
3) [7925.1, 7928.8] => 46.9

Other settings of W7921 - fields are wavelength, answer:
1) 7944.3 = 47.7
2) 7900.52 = 47.7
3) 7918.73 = 47.5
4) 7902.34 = 47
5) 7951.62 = 47.8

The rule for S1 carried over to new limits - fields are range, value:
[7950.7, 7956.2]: 45.5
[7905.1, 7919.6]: 44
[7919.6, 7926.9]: 44.2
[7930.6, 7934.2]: 46.3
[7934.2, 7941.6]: 47.7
